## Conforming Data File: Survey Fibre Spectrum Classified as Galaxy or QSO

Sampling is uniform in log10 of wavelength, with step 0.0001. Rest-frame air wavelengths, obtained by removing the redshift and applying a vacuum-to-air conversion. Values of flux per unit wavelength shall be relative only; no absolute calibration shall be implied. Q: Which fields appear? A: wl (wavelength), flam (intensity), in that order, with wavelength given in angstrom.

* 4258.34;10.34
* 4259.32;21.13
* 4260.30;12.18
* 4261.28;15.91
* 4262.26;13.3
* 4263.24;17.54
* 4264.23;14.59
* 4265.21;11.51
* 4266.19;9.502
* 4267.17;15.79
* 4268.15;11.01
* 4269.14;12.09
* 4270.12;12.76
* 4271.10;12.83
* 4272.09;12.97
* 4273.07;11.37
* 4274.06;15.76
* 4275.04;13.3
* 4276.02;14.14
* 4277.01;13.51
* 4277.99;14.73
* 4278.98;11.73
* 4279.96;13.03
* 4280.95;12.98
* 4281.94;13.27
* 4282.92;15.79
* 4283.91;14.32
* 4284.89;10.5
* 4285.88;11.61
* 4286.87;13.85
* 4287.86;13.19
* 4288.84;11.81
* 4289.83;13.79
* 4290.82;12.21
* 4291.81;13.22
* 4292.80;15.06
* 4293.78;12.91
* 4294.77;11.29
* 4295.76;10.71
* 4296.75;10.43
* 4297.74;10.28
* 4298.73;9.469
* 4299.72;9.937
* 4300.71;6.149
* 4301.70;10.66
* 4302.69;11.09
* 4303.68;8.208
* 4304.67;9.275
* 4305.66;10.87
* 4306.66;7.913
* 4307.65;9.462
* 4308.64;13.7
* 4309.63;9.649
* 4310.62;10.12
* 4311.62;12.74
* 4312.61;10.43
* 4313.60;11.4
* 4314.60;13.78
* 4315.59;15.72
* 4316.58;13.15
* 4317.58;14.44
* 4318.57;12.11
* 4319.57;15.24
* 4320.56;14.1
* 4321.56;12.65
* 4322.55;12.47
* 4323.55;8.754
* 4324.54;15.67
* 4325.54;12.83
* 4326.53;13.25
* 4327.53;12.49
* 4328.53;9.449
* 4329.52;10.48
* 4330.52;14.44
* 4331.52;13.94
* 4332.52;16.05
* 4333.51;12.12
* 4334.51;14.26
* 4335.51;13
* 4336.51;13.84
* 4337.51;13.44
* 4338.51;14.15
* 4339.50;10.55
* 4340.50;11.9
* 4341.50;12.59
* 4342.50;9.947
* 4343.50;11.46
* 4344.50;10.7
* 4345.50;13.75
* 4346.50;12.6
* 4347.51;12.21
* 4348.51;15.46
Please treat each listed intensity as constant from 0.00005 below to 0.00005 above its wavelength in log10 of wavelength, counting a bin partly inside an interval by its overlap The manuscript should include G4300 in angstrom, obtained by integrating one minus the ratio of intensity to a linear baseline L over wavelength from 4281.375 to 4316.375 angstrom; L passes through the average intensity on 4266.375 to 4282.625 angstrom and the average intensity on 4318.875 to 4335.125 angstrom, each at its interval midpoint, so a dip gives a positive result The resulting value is 4.04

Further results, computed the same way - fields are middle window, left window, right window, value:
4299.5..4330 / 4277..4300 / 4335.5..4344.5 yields 1.9 angstrom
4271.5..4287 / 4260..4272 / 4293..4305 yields -1.6 angstrom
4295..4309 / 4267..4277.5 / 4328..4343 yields 3.3 angstrom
